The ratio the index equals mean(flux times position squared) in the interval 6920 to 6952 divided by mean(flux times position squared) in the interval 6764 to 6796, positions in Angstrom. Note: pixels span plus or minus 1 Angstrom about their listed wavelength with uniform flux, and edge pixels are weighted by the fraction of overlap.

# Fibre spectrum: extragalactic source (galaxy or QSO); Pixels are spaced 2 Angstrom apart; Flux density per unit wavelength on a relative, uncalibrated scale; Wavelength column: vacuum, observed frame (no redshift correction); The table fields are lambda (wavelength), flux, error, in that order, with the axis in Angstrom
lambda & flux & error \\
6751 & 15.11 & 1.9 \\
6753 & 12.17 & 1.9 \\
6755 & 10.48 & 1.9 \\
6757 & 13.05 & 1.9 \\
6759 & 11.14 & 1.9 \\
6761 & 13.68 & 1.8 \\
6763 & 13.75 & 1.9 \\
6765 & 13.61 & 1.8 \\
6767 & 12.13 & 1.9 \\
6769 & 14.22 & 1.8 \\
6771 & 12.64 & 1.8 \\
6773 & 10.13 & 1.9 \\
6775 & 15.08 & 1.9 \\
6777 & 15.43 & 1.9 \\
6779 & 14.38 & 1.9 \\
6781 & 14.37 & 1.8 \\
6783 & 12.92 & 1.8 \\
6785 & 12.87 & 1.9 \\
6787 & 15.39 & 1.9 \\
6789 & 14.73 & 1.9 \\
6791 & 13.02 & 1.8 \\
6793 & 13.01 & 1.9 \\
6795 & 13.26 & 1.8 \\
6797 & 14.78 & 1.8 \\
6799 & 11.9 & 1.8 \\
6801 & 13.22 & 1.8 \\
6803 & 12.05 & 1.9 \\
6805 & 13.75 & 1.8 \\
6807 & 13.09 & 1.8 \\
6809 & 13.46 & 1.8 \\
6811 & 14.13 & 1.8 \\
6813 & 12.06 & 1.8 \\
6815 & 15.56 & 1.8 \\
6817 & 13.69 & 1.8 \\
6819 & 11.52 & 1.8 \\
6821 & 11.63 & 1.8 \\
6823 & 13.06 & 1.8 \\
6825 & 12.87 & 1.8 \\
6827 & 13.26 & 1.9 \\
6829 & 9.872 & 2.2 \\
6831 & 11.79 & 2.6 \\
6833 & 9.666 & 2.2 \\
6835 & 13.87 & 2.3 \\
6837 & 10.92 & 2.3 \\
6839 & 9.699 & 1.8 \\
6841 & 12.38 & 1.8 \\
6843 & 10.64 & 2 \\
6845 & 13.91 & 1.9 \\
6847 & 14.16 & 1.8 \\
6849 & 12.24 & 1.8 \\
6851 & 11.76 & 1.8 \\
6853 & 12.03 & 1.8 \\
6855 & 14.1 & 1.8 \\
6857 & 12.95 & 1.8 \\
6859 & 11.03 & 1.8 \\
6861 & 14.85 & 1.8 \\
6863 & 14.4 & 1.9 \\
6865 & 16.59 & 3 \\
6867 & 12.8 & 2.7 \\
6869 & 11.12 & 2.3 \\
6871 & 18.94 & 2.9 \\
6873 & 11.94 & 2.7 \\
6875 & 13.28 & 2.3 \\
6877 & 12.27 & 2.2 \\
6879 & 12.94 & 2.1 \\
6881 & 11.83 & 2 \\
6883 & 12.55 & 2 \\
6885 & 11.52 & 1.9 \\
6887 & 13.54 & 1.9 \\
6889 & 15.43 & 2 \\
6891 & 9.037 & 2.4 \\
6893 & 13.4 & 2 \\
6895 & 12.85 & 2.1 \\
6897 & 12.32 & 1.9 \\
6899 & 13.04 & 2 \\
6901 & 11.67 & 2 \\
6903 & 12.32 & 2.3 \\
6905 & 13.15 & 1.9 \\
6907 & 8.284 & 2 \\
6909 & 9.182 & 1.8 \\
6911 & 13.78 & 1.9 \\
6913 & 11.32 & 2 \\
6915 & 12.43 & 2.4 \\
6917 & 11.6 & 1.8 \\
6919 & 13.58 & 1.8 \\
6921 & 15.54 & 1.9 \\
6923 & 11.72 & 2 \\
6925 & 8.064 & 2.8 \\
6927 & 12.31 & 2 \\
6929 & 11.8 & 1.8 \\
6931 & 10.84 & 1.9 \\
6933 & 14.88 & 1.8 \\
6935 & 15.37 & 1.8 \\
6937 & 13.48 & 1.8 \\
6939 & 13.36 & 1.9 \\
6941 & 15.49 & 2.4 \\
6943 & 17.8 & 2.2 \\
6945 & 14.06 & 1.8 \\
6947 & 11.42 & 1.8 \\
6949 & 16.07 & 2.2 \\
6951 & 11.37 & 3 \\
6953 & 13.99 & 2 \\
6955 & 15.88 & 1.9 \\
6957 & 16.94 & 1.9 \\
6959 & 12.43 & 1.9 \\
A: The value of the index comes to 1.03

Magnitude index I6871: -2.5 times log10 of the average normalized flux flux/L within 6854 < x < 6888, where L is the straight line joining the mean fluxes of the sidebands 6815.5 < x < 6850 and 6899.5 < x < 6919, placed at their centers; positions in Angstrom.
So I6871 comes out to -0.12 mag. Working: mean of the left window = 12.1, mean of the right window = 11.7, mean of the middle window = 13.3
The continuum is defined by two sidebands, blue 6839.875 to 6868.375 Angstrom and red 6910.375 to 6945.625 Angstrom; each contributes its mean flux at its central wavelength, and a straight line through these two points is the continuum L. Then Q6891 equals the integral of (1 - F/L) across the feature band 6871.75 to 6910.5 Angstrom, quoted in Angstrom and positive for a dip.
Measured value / 2.8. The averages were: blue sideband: 13.1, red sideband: 13.2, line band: 12.2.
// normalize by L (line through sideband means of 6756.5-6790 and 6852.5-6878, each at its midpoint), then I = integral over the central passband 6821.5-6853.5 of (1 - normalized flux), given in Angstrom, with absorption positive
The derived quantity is 3.7 Angstrom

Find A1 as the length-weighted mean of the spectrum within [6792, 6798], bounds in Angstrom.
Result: 13.7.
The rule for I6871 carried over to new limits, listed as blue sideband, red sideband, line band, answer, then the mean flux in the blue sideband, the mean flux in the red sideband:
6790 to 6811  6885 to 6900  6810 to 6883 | 0.016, 13.2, 12.7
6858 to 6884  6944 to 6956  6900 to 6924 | 0.133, 13.4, 13.8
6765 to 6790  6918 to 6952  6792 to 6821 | 0.035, 13.7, 13.4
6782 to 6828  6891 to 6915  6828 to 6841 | 0.160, 13.3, 11.8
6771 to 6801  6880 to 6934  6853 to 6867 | -0.086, 13.6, 12.1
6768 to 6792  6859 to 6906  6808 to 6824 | 0.031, 13.8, 13.1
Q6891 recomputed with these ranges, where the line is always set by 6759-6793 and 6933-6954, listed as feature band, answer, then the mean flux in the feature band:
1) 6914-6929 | 2.1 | 12.2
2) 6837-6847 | 1.4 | 11.8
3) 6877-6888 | 1.2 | 12.5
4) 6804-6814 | 0.3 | 13.3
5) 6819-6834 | 2.2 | 11.7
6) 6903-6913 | 2.0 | 11.2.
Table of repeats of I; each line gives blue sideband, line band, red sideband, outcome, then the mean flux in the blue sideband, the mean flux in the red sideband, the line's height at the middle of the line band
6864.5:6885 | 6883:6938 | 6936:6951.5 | 5.7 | 13.3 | 14.2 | 13.8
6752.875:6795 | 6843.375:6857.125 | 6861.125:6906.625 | 0.2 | 13.3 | 13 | 13.1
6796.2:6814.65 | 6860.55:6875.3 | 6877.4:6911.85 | -2.1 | 13.2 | 12.2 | 12.5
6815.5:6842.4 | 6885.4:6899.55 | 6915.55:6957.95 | 0.2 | 11.9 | 13.6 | 12.9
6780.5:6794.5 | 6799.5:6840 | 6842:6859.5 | 2.1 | 13.7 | 12.6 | 13.1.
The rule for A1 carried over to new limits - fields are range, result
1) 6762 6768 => 13.2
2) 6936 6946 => 14.8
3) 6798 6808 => 12.8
